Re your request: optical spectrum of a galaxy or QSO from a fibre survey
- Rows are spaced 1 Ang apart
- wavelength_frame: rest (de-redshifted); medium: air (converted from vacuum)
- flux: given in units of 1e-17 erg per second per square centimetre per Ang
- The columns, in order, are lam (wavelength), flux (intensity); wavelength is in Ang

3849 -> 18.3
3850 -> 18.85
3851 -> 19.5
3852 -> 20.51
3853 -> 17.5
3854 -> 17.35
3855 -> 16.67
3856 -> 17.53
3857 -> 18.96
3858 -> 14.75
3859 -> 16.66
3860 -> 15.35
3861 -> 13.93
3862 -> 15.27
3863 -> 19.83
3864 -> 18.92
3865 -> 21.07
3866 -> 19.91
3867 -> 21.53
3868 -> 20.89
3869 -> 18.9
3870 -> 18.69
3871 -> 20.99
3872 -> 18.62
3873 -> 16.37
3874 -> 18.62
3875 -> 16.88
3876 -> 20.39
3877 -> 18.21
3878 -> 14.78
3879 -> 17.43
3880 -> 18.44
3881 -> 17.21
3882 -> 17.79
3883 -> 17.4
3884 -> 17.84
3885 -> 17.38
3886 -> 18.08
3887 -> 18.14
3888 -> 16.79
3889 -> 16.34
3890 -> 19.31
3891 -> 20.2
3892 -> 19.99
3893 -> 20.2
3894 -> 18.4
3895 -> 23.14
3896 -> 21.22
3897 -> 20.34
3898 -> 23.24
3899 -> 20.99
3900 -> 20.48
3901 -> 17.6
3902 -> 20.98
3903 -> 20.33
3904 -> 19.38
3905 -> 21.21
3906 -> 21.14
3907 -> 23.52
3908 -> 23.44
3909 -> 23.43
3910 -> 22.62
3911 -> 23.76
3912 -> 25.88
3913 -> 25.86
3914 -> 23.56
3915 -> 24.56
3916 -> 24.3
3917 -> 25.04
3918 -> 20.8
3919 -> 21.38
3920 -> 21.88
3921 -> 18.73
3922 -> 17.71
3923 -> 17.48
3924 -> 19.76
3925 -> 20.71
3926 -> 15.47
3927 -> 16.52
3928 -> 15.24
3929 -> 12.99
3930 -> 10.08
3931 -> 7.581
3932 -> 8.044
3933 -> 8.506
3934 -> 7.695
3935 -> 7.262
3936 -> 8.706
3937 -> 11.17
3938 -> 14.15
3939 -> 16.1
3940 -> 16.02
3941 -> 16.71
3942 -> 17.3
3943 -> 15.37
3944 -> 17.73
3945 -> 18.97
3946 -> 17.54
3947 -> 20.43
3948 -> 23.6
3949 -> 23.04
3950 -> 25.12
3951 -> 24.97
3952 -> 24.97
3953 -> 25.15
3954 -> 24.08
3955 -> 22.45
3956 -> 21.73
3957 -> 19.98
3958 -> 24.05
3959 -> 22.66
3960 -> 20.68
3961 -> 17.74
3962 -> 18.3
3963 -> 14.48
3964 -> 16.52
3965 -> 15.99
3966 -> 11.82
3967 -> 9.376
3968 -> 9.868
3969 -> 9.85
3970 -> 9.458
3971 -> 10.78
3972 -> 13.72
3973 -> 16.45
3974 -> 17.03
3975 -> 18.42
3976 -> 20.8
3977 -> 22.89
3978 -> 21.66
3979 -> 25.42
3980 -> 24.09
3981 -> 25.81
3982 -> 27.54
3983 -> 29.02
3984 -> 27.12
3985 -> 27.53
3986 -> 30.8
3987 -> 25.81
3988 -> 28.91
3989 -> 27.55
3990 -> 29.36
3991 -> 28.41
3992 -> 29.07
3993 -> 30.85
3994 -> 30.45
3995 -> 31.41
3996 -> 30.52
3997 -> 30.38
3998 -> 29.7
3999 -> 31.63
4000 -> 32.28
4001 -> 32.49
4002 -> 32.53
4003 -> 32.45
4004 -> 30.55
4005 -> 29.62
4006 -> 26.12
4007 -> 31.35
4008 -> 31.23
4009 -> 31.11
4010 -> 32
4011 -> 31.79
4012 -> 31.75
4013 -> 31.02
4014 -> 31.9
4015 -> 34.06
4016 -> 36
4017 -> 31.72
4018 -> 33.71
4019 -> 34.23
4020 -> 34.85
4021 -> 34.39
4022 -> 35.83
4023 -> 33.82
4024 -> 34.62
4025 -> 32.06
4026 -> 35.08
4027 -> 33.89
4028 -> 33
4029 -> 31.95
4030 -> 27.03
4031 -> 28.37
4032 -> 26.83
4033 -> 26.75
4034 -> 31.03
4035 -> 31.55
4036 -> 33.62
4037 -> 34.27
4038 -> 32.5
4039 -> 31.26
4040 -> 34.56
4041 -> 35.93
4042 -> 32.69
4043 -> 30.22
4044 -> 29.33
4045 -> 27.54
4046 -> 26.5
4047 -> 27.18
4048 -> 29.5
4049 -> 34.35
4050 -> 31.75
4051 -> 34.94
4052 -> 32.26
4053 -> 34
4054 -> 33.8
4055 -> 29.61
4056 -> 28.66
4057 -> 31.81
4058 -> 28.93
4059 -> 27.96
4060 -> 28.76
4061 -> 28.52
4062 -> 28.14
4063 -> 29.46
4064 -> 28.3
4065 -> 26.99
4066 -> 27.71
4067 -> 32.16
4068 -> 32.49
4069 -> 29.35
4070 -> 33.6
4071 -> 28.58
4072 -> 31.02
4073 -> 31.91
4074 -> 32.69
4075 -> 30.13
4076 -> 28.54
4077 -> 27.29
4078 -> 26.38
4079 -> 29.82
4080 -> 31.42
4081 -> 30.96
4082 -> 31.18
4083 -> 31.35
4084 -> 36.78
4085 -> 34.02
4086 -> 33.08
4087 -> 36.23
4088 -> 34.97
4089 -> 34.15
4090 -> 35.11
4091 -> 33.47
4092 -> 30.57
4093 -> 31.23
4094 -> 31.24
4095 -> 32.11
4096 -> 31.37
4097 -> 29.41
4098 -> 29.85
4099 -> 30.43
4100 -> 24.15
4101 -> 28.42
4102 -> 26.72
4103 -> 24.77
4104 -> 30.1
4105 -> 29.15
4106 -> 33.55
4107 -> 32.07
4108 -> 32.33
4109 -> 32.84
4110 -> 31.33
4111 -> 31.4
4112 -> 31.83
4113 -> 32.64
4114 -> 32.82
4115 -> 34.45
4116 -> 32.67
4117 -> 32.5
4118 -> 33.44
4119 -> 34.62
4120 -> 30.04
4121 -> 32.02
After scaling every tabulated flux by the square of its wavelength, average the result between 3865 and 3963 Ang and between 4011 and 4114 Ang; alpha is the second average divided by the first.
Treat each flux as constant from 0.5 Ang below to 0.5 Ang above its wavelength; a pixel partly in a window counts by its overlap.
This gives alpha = 1.77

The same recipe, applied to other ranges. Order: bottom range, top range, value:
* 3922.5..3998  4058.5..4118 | 1.67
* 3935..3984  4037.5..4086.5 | 1.73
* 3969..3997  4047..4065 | 1.30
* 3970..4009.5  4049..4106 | 1.20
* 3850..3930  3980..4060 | 1.71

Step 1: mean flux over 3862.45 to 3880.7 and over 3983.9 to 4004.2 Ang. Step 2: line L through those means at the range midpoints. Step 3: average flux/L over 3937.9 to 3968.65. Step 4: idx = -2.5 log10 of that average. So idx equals 0.35 mag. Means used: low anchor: 18.9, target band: 18.9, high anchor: 30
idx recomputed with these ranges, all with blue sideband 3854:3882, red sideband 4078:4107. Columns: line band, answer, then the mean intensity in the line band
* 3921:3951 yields 0.374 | 15.6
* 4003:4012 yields -0.170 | 30.7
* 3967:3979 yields 0.472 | 15.7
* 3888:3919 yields -0.078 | 21.6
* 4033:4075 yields -0.069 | 30.8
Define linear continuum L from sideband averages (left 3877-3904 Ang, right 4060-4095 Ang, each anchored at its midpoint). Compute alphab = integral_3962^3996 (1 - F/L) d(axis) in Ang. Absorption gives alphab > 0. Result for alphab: 4.2 Ang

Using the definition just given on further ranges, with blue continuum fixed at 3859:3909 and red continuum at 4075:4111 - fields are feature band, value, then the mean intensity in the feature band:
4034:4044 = -1.7 Ang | 32.7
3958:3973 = 5.7 Ang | 14.8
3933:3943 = 4.3 Ang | 12.7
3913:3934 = 3.7 Ang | 17.5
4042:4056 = -1.1 Ang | 30.8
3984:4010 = -4.6 Ang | 30.1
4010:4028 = -4.5 Ang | 33.5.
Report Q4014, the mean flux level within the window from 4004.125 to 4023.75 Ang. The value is 32.4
